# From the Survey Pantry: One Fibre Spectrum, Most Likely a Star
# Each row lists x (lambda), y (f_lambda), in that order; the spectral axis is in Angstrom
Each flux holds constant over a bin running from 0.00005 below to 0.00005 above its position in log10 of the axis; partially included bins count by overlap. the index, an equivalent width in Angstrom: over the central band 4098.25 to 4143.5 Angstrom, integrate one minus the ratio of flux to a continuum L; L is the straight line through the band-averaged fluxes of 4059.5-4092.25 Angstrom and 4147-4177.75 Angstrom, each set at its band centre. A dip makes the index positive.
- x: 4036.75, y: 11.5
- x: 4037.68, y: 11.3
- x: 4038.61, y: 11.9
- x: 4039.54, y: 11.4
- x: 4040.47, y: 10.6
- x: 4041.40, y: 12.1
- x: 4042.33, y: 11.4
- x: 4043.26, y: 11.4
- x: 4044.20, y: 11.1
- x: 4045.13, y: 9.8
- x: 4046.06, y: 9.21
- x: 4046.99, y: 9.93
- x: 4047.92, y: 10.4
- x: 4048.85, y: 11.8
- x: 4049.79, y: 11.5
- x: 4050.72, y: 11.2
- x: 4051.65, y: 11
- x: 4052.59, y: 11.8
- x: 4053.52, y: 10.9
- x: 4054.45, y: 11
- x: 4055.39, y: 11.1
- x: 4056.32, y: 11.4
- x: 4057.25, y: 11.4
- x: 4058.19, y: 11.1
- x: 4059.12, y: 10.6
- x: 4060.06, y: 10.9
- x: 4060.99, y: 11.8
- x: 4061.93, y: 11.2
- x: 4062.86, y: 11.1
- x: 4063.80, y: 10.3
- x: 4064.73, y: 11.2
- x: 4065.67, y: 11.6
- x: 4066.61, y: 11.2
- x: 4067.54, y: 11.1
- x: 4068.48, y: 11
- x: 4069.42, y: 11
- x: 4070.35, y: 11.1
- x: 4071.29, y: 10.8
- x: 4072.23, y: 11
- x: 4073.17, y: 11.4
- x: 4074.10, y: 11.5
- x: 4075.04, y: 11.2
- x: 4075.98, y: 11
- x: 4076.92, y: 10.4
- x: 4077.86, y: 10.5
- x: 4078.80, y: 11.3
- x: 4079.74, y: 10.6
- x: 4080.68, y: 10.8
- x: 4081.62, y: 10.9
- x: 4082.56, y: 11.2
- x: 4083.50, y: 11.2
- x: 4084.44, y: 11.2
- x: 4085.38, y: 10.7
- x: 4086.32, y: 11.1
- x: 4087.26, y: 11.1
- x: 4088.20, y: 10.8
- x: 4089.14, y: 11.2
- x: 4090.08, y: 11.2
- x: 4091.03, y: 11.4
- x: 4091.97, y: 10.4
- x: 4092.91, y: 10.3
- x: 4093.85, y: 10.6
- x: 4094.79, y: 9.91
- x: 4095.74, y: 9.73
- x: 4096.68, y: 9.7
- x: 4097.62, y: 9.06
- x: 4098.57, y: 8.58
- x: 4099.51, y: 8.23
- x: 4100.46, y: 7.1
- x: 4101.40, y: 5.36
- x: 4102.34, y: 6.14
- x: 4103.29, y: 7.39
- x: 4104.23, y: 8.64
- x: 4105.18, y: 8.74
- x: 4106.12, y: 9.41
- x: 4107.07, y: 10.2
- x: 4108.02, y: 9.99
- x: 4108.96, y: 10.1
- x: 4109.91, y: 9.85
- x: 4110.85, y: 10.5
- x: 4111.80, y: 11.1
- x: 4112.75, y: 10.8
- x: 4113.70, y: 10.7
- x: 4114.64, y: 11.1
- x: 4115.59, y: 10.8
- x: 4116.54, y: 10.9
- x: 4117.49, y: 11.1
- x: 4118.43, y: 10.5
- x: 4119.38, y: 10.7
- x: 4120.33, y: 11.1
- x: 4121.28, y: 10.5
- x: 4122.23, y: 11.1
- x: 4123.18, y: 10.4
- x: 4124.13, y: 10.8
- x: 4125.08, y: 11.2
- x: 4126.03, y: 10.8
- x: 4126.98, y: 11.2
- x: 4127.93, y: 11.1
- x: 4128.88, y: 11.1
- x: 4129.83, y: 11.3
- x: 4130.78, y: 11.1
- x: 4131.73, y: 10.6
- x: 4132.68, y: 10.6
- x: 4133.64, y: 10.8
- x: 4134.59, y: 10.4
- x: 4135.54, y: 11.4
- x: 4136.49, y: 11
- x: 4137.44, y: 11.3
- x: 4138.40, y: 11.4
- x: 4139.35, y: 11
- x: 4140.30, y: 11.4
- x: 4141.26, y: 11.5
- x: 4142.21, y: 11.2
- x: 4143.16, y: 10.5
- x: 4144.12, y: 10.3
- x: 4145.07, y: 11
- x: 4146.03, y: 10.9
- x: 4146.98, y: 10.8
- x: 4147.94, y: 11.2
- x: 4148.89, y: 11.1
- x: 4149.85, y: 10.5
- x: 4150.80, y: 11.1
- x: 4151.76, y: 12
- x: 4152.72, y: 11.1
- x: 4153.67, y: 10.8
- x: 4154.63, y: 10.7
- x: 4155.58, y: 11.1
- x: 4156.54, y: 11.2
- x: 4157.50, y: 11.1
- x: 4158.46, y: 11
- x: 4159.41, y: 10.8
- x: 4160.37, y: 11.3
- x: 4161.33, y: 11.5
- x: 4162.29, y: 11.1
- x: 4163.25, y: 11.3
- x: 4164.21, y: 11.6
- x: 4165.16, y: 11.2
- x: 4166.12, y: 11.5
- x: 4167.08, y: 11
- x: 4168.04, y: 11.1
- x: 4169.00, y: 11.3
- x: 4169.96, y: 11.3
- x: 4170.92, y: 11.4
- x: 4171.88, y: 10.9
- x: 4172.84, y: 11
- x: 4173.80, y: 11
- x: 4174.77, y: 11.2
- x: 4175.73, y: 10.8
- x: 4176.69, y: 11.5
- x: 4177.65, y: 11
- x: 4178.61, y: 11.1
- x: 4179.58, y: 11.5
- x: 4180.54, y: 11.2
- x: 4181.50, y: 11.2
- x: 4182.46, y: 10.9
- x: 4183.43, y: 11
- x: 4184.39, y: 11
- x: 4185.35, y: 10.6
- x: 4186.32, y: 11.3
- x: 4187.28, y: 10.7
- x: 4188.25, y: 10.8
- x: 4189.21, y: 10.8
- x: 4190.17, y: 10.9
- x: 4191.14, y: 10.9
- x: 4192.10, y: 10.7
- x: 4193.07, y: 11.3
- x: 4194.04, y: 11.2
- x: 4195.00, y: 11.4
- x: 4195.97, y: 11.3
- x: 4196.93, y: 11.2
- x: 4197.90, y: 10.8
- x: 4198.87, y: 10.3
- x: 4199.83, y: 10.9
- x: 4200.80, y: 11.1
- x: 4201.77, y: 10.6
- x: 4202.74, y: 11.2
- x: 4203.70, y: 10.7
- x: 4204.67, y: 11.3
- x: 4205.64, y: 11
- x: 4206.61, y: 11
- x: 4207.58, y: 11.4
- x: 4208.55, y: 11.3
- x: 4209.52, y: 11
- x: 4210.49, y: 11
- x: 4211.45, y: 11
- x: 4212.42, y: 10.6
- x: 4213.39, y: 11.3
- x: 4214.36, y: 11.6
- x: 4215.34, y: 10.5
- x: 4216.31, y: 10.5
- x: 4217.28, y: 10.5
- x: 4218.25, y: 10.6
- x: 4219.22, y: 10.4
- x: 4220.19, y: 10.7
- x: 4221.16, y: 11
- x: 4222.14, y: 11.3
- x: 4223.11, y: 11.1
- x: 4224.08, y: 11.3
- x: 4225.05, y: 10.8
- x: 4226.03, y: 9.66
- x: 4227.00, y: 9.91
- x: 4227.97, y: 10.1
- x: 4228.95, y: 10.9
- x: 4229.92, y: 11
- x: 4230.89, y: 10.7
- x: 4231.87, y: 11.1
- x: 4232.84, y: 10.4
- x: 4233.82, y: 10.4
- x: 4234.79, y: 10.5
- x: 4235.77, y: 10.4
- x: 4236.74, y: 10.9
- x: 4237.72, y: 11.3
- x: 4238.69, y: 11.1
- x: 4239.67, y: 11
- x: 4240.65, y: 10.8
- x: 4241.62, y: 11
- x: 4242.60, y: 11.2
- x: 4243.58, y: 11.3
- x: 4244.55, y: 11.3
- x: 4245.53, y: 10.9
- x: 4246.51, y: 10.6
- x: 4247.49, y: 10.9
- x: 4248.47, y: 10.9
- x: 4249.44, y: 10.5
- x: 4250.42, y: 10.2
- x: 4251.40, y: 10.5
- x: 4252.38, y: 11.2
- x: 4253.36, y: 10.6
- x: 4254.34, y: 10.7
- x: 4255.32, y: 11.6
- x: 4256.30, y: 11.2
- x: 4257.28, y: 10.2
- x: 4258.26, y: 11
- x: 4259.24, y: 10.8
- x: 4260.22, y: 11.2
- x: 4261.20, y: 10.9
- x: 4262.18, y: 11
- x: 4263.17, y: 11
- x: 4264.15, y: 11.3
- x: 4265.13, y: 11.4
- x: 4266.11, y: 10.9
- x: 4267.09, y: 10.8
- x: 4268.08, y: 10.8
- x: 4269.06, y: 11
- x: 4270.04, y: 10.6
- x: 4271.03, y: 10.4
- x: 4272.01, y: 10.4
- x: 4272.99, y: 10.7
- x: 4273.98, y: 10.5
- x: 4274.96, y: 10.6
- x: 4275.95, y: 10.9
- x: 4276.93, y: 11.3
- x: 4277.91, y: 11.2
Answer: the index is 3.4 Angstrom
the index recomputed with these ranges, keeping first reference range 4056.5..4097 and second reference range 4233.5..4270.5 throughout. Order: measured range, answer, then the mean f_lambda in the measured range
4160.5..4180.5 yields -0.6 Angstrom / 11.2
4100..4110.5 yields 2.4 Angstrom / 8.48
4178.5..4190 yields -0.1 Angstrom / 11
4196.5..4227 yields 0.1 Angstrom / 10.9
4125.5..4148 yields -0.2 Angstrom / 11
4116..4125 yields 0.1 Angstrom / 10.8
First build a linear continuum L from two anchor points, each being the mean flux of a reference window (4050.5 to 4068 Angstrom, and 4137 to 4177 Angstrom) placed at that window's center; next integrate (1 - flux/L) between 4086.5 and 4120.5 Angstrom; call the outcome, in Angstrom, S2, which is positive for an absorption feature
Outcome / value 3.94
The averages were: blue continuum 11.2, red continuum 11.1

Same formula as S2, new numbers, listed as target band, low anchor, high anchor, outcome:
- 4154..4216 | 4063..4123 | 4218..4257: -2.5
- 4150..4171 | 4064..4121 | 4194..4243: -1.1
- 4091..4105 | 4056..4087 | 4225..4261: 2.9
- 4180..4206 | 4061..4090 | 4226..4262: -0.2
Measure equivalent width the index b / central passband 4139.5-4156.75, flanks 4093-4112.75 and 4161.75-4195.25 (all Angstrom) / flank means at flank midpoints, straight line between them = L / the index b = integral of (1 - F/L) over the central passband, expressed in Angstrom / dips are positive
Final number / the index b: -1.2 Angstrom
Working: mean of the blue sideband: 9.08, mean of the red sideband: 11.1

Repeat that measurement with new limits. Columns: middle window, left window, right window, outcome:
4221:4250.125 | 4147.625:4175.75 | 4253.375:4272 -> 0.45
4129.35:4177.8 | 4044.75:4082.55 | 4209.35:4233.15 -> -1.02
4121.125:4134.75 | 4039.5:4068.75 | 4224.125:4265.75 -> 0.09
